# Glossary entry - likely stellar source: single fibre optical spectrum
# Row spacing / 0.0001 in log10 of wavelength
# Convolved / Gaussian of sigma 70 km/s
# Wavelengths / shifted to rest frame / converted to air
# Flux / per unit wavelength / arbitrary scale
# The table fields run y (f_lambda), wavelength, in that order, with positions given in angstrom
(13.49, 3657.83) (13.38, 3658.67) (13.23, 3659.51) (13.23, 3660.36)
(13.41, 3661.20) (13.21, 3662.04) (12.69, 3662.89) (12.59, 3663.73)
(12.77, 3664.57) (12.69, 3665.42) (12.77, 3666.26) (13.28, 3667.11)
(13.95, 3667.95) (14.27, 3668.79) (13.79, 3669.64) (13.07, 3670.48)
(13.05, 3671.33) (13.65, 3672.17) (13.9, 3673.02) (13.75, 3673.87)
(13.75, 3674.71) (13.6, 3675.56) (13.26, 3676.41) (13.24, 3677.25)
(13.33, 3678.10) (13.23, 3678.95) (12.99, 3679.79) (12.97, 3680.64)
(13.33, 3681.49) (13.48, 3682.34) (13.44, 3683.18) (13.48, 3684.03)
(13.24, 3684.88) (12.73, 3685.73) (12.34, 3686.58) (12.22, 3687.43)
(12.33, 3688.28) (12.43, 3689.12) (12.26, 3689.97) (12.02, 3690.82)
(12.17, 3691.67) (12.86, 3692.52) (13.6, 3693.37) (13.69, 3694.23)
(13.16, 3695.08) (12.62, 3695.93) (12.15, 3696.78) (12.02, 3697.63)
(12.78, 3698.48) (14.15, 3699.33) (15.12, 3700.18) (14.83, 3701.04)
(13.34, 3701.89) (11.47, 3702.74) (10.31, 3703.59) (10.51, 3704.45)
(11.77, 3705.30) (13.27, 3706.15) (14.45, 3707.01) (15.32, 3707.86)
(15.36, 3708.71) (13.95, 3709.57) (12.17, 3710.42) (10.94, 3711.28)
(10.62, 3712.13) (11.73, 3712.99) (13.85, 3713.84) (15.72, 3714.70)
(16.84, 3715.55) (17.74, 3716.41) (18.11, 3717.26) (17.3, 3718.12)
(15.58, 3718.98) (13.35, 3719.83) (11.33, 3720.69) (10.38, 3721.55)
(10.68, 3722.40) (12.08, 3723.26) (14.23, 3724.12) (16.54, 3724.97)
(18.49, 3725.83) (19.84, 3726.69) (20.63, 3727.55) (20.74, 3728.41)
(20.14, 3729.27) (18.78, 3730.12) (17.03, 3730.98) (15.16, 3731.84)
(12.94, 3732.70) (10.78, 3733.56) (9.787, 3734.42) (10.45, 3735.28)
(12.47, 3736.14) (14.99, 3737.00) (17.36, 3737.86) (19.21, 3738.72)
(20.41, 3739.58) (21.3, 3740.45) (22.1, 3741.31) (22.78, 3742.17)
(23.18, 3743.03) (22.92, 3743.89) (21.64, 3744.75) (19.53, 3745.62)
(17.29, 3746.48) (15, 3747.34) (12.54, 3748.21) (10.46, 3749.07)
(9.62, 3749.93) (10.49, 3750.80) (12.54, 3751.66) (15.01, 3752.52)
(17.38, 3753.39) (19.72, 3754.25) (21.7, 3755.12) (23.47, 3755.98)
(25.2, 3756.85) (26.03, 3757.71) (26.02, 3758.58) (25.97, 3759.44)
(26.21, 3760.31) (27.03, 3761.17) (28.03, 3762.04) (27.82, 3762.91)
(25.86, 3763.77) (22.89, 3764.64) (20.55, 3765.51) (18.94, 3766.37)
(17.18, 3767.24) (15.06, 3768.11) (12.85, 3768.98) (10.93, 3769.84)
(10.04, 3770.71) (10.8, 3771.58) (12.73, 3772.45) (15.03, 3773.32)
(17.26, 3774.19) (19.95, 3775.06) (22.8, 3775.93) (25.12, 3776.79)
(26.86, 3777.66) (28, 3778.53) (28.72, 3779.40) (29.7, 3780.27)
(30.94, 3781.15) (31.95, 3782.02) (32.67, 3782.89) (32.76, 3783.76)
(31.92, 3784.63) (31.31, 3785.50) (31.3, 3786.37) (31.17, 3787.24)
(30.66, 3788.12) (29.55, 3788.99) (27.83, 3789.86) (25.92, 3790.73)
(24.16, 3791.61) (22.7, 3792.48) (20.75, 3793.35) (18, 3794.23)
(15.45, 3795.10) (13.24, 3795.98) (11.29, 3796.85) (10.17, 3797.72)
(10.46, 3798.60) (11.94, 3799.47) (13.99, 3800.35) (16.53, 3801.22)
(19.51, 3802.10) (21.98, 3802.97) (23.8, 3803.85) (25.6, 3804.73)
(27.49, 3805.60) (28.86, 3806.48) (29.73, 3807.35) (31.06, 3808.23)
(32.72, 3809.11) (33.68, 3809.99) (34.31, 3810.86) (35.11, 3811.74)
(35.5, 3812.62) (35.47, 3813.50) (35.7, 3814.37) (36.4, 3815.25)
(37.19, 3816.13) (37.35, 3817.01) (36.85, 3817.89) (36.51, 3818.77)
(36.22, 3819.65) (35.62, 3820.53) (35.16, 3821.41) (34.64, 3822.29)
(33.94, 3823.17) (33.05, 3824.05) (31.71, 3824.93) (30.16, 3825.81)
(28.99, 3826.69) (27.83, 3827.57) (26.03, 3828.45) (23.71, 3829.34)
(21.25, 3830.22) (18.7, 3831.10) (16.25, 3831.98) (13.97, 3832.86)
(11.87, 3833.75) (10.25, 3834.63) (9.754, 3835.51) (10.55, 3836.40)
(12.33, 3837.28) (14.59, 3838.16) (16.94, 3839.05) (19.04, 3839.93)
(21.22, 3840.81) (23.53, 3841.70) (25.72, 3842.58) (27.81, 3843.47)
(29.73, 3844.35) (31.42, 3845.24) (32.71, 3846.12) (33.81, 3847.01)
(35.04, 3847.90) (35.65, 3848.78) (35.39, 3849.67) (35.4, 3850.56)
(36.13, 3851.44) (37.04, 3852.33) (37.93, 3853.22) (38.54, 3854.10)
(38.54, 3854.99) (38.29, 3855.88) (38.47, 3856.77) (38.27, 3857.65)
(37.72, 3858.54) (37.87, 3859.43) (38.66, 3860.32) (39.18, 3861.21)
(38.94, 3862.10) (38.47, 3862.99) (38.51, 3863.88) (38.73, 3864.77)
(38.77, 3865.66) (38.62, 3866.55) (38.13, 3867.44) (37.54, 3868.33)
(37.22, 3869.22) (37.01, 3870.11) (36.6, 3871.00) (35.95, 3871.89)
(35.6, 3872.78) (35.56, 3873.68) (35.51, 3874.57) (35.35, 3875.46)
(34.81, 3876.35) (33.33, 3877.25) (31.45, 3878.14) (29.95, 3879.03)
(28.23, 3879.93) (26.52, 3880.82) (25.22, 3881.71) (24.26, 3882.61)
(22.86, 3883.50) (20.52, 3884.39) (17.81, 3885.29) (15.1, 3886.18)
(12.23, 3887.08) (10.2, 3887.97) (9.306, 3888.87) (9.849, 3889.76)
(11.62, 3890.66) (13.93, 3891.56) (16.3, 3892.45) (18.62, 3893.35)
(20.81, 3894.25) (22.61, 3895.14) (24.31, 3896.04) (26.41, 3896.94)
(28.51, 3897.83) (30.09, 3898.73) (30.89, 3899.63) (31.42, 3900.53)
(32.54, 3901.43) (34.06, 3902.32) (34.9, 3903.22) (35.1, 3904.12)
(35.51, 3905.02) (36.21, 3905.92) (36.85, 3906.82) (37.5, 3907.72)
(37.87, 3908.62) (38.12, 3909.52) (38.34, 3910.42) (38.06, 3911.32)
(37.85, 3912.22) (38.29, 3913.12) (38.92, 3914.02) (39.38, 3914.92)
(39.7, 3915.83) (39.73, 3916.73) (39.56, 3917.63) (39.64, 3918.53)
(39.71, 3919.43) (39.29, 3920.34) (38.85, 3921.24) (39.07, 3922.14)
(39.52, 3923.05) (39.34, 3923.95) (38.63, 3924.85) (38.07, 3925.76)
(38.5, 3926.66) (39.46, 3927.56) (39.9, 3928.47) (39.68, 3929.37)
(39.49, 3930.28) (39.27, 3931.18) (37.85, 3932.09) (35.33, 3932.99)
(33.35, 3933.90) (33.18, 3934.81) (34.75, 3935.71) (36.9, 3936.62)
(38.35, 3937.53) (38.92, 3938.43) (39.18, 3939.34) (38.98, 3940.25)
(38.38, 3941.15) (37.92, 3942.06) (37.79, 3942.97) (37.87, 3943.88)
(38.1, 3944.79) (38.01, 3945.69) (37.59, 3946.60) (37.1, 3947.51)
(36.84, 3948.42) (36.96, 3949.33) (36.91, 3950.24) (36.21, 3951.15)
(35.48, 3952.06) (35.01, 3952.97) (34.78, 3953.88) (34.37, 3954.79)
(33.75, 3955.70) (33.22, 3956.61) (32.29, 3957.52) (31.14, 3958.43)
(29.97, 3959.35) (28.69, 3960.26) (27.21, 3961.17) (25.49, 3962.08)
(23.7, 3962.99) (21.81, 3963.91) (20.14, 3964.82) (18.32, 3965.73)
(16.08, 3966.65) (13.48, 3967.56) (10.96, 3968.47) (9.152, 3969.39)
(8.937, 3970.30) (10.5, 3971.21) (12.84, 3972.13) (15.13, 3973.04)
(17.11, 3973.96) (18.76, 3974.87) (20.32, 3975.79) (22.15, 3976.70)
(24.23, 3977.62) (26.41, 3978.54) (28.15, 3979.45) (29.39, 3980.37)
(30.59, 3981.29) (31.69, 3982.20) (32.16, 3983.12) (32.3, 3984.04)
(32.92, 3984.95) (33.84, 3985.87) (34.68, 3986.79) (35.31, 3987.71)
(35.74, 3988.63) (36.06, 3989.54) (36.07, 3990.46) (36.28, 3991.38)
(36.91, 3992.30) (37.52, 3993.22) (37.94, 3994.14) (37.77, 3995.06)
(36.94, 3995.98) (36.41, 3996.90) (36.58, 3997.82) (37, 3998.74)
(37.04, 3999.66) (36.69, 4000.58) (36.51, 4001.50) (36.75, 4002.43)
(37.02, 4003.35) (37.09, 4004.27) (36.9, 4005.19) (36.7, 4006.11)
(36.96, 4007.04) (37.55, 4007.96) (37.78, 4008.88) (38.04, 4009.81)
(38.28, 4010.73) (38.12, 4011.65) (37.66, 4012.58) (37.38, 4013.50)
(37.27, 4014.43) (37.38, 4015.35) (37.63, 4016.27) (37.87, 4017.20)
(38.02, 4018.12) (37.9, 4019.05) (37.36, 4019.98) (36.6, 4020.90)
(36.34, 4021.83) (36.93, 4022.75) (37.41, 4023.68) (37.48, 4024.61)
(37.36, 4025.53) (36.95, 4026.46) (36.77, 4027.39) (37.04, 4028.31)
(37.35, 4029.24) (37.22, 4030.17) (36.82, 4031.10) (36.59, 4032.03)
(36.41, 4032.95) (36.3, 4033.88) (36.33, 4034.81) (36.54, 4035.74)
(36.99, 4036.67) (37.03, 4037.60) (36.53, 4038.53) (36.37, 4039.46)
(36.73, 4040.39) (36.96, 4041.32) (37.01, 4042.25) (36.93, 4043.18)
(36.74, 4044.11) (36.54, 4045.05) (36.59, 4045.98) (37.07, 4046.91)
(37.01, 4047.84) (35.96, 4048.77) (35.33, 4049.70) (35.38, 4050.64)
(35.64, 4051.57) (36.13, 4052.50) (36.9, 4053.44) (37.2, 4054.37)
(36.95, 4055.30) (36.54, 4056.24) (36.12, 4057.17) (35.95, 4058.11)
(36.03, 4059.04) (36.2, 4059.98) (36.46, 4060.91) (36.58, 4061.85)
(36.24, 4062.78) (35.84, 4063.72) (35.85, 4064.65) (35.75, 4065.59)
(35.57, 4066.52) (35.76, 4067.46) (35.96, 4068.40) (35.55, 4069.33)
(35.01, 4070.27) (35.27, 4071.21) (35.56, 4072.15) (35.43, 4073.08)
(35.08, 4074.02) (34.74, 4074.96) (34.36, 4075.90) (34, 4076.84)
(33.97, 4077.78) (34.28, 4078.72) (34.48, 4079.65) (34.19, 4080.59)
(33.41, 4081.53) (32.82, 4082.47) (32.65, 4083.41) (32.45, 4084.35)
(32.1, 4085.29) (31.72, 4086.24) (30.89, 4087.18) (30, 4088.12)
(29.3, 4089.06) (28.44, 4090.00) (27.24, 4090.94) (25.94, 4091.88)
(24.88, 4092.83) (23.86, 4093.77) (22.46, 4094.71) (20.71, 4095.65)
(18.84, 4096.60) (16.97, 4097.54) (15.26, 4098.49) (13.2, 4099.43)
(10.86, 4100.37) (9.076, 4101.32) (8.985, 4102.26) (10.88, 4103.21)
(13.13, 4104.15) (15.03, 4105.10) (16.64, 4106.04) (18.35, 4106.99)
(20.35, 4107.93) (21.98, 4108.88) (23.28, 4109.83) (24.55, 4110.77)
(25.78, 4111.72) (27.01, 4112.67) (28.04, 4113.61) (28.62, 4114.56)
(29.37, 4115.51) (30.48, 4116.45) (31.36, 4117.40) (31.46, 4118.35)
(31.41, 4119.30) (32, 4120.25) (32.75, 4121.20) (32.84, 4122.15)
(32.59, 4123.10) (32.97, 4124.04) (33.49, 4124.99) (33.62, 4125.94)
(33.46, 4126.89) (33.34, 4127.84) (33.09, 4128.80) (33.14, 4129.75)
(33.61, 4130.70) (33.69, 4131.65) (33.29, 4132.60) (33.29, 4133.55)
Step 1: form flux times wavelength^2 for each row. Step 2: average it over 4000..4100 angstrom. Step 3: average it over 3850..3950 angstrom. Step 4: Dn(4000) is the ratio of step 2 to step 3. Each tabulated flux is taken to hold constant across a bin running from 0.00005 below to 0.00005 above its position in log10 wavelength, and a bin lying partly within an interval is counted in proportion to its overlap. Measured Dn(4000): 1.1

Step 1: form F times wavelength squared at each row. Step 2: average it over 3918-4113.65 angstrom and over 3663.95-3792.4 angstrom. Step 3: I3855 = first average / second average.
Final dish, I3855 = 2.2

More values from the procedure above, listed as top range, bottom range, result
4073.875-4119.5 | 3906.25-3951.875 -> 0.73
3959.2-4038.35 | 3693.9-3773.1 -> 2.24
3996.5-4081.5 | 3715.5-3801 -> 2.15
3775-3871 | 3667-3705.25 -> 2.38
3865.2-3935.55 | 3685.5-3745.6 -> 2.38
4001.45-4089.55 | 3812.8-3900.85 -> 1.37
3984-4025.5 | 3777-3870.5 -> 1.40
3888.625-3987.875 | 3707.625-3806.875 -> 1.76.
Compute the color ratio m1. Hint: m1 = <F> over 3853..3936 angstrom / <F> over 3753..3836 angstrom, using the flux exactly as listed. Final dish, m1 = 1.33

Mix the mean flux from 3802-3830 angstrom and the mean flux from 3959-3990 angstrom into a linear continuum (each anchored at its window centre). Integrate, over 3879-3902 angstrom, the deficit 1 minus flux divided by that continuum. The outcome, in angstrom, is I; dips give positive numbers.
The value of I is 5.4 angstrom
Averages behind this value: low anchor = 31.7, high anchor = 23.9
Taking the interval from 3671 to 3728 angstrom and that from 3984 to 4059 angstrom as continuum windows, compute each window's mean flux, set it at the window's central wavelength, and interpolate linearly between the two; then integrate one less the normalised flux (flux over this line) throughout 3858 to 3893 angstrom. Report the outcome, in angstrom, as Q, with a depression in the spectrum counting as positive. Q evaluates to -4.4 angstrom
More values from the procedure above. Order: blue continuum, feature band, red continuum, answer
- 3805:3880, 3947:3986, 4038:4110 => 6.0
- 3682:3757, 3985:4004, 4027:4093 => -3.2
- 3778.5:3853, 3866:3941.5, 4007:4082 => -5.0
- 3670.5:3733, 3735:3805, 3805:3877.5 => 5.0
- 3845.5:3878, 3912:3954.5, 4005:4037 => -1.1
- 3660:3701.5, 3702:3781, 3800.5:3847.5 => 6.7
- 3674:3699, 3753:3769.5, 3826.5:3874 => -1.3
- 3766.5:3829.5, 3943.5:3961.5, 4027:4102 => -2.8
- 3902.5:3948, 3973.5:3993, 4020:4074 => 3.7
